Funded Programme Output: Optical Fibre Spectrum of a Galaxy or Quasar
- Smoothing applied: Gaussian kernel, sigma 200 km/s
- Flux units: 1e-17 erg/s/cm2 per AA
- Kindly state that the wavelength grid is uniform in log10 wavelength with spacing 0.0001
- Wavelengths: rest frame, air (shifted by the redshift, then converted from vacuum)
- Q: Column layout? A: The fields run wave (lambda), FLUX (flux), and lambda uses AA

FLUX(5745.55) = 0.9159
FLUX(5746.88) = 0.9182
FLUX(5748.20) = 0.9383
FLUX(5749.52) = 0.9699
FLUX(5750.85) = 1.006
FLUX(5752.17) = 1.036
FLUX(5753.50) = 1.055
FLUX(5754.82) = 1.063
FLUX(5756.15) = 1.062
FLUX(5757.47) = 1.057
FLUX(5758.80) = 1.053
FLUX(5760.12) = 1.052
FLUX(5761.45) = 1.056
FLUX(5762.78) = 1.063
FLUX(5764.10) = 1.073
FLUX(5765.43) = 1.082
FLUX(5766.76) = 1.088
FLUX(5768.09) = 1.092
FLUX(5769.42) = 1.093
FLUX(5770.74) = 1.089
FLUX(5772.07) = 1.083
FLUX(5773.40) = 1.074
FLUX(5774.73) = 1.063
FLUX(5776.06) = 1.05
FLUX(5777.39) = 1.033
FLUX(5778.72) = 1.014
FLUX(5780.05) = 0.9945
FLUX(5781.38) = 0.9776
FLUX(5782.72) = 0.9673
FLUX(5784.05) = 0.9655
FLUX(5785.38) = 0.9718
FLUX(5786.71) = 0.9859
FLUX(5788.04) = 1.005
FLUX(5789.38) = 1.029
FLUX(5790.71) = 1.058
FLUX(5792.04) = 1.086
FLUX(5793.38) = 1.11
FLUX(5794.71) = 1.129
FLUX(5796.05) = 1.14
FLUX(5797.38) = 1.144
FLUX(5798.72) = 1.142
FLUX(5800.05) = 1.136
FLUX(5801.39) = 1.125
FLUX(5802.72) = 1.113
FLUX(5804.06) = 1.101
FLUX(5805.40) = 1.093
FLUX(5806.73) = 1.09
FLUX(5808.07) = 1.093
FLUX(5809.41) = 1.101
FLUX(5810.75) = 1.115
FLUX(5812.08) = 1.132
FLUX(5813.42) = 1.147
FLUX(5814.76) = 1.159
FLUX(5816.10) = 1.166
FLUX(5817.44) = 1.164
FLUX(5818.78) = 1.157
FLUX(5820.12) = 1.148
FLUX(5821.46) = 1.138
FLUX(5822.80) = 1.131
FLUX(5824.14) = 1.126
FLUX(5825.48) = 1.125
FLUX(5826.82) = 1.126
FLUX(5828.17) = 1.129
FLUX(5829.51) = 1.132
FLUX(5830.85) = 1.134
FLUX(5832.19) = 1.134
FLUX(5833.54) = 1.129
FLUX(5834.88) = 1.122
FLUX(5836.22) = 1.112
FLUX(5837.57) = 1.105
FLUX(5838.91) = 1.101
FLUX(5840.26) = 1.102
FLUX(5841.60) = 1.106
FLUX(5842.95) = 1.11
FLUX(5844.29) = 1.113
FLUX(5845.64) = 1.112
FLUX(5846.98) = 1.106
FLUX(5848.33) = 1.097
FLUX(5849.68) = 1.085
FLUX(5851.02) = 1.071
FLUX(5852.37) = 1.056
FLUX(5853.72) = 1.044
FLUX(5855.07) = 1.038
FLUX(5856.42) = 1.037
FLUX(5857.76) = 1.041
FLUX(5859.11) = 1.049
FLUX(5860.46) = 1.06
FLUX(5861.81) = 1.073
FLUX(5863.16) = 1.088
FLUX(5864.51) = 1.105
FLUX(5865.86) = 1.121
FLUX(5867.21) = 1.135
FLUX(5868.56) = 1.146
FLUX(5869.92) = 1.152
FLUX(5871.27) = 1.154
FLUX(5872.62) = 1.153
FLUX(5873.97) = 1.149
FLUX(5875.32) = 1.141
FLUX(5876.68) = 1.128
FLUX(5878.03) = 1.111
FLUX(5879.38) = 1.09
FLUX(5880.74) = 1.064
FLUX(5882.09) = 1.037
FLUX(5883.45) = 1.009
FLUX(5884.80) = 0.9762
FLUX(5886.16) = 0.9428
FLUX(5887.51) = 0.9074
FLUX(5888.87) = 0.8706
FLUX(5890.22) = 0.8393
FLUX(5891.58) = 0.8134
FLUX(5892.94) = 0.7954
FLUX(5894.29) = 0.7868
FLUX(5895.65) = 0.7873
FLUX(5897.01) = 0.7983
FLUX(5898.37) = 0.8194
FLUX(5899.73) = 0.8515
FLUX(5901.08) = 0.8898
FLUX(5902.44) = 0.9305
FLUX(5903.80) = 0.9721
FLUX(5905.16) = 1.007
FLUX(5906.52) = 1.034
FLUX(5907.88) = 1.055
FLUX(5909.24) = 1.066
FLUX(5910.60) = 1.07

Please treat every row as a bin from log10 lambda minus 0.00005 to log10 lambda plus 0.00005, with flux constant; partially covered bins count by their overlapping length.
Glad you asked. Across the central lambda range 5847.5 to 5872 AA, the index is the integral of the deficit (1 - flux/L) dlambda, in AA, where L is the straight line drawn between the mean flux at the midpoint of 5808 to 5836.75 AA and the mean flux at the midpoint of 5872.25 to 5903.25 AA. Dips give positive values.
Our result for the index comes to -1.4 AA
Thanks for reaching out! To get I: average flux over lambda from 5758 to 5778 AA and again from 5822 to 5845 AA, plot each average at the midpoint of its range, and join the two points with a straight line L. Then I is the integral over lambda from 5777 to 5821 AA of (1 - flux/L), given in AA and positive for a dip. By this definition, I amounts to 0.3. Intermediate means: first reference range 1.07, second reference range 1.12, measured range 1.09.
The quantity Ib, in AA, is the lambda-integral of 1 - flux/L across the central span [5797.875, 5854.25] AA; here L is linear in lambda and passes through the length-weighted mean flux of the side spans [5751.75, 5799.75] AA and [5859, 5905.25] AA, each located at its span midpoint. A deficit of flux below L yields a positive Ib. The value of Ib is -4.8 AA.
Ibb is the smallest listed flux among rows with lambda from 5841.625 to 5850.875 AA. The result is 1.085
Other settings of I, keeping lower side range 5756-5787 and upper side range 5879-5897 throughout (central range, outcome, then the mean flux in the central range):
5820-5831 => -1.68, 1.13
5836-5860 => -3.17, 1.08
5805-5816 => -1.33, 1.12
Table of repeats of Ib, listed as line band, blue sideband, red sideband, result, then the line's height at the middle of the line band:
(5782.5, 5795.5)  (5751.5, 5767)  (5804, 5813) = 0.6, 1.09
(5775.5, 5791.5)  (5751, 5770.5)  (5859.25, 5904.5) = 0.7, 1.05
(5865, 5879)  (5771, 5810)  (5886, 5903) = -3.8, 0.893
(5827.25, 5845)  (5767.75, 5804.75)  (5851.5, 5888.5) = -0.8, 1.07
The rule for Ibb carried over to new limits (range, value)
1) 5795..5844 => 1.09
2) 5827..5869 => 1.037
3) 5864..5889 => 0.8706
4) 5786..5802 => 0.9859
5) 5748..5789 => 0.9383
